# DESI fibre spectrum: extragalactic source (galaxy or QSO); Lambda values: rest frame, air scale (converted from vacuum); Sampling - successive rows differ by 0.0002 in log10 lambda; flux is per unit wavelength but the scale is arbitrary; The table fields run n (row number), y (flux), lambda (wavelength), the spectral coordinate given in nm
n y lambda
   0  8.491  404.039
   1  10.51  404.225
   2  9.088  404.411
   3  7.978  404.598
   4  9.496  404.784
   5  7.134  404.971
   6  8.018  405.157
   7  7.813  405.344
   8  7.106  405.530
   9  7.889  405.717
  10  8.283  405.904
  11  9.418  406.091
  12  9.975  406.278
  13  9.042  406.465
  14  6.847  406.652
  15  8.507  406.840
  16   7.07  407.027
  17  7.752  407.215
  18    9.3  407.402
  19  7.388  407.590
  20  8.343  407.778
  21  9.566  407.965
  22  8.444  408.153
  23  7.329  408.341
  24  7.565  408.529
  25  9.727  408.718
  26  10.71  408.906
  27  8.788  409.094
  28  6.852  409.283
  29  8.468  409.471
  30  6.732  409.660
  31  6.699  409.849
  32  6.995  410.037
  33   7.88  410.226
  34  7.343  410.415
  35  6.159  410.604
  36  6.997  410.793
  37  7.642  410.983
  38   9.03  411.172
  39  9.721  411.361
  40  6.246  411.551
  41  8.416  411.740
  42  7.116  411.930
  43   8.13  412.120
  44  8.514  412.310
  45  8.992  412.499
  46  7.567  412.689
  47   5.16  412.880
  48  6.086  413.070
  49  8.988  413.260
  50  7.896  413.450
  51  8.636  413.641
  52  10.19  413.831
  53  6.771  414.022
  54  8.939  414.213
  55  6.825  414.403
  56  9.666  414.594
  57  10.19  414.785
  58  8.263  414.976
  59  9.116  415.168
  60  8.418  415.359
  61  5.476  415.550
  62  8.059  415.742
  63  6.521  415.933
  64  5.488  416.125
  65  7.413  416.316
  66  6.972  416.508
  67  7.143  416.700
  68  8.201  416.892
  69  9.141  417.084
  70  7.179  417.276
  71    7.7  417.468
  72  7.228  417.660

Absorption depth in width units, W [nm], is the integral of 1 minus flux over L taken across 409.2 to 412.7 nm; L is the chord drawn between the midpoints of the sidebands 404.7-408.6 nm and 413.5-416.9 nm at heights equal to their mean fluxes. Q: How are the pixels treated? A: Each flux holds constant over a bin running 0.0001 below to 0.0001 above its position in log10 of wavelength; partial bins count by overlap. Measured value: 0.17 nm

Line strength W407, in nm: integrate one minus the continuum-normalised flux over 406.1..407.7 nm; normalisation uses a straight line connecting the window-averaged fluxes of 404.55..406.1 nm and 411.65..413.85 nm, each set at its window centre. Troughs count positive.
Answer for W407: -0.05 nm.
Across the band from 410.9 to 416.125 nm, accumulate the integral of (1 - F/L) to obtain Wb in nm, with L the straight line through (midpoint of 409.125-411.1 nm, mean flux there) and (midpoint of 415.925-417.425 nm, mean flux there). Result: -0.496 nm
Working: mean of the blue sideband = 7.25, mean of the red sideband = 7.32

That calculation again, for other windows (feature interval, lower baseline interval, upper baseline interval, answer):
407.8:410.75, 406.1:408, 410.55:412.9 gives 0.06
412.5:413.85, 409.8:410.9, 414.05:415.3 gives 0.07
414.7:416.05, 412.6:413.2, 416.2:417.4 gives -0.15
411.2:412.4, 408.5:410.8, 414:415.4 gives 0.01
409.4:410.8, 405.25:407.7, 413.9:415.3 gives 0.20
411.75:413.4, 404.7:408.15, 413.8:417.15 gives 0.08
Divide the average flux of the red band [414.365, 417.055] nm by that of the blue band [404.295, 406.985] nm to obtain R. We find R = 0.93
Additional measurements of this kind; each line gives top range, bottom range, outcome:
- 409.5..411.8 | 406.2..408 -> 0.90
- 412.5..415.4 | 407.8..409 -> 0.93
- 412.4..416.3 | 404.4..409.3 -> 0.94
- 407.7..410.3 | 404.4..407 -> 0.99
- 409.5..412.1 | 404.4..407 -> 0.91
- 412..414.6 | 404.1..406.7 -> 0.94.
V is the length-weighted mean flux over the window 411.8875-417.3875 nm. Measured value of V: 7.84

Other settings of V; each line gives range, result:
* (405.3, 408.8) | 8.28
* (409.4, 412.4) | 7.62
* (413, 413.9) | 8.38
